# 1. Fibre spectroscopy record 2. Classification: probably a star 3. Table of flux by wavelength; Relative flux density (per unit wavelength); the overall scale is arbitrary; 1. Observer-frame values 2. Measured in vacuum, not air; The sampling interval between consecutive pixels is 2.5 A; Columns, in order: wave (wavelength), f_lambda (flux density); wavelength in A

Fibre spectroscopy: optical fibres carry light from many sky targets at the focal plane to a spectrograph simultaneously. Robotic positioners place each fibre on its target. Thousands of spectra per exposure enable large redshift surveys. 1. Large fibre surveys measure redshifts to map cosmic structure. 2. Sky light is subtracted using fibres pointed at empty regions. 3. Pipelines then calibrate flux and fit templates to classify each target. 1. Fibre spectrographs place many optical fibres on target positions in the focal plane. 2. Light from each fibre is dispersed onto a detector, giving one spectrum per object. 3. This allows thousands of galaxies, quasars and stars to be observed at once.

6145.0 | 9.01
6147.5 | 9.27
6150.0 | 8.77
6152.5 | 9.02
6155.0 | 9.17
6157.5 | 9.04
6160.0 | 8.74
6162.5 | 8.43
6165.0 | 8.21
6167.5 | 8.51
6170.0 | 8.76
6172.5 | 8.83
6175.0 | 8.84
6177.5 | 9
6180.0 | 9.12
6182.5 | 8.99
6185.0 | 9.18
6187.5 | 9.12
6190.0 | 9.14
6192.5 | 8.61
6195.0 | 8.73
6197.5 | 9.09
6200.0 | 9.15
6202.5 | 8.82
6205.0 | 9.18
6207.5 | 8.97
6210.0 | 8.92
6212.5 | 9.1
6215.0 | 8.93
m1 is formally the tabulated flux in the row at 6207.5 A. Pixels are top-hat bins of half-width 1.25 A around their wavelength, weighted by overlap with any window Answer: 8.97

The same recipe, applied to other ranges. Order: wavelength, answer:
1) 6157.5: 9.04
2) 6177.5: 9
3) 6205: 9.18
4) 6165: 8.21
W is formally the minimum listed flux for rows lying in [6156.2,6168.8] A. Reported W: 8.21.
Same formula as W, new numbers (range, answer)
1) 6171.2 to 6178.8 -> 8.83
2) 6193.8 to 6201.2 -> 8.73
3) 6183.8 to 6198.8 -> 8.61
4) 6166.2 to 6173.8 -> 8.51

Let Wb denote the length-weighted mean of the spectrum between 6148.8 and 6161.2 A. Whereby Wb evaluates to 8.95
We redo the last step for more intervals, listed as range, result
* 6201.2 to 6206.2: 9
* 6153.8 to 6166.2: 8.72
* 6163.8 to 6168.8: 8.37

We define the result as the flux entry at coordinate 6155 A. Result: 9.17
